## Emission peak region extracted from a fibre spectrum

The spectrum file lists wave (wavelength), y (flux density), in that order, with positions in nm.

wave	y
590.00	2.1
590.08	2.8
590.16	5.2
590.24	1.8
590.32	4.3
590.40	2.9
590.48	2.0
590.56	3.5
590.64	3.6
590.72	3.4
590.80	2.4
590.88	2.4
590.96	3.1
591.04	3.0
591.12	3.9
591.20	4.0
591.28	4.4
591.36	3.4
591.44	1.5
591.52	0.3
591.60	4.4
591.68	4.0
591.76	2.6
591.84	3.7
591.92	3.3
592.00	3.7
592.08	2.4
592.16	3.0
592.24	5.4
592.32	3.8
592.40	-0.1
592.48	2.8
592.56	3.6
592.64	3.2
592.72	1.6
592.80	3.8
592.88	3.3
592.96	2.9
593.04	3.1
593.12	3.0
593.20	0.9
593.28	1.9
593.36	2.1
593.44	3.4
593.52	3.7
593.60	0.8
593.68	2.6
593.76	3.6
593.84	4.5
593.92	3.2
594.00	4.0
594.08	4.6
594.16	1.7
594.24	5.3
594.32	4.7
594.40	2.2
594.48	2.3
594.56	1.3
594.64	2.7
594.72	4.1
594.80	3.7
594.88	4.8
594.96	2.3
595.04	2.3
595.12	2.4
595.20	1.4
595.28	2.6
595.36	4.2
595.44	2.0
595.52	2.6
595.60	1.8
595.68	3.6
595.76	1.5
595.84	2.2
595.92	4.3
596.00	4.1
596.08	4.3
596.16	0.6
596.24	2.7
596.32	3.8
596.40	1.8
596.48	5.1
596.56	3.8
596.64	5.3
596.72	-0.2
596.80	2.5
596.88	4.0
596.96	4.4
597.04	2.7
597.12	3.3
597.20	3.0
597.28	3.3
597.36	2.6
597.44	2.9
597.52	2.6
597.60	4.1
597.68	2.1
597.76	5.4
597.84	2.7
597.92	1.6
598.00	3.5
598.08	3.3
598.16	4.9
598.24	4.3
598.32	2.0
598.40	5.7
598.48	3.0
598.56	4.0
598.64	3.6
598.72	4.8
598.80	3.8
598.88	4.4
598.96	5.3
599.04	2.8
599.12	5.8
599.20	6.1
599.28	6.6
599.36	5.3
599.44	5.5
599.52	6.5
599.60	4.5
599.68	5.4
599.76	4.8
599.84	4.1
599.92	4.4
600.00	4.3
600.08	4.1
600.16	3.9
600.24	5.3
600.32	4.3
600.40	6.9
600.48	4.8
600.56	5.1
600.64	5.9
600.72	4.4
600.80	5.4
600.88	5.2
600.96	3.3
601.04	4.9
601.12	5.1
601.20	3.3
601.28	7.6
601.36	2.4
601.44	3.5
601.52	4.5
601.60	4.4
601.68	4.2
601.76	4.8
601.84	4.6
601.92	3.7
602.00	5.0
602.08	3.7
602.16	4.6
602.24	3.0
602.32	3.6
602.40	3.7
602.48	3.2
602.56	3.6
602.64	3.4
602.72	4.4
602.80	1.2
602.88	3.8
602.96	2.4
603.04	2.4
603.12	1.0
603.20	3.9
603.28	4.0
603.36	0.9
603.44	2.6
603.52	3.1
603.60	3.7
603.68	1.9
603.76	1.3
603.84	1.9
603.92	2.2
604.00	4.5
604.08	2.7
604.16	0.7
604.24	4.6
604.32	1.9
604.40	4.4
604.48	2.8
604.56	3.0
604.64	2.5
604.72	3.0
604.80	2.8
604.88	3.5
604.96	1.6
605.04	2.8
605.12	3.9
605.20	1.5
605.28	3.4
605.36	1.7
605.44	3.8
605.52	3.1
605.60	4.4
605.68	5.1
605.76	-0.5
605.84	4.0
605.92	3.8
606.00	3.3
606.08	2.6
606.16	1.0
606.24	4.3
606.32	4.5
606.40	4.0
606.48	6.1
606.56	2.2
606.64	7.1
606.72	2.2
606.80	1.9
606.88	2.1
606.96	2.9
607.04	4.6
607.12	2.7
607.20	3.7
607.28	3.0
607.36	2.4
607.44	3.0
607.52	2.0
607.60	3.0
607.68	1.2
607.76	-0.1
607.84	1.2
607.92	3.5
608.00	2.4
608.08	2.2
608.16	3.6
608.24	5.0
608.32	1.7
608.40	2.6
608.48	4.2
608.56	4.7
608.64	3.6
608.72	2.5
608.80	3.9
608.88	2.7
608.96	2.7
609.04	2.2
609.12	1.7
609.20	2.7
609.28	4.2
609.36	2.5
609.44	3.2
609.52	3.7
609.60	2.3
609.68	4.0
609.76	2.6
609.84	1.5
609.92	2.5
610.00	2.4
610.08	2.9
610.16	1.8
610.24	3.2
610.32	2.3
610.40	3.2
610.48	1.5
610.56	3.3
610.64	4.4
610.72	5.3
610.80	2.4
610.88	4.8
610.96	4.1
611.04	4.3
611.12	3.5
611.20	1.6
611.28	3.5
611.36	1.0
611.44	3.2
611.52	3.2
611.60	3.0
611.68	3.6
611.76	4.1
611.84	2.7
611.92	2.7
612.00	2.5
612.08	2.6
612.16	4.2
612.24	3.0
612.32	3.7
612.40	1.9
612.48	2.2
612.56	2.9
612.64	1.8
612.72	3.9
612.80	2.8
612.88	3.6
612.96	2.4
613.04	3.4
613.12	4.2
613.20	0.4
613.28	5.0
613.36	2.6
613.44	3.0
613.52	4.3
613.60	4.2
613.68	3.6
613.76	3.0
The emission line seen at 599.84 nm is Mg II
